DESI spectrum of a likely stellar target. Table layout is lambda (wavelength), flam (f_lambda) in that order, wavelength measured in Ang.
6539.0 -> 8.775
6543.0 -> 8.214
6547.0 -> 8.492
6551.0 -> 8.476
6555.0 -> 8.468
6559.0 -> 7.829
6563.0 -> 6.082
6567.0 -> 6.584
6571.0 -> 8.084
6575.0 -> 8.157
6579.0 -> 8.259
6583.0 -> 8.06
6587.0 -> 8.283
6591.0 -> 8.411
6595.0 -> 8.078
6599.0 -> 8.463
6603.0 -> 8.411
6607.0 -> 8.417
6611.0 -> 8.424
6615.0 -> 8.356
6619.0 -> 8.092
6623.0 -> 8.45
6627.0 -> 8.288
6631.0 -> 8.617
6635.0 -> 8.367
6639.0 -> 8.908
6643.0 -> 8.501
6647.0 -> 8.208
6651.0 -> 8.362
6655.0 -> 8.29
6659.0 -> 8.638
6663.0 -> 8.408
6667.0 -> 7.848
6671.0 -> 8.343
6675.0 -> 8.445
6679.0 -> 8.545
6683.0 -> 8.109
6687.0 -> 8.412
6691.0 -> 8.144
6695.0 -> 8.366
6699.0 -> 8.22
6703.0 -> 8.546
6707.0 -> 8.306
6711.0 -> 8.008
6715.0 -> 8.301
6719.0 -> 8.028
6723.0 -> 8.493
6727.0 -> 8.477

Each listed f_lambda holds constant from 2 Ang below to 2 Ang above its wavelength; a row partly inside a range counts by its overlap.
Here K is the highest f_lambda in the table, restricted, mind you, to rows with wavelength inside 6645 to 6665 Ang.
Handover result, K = 8.638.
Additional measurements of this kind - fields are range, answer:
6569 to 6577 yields 8.157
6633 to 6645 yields 8.908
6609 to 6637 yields 8.617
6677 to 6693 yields 8.545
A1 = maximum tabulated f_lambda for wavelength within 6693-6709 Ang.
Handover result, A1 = 8.546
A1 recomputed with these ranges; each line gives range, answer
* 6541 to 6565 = 8.492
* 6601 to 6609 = 8.417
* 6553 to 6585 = 8.468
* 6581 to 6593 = 8.411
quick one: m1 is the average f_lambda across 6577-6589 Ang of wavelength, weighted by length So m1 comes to 8.2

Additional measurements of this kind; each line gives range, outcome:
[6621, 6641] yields 8.53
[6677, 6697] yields 8.32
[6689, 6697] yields 8.25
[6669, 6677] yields 8.39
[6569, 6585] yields 8.14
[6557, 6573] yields 7.14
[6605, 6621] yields 8.32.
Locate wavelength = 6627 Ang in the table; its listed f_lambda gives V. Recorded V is 8.288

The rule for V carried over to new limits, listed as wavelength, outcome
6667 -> 7.848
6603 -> 8.411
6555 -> 8.468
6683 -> 8.109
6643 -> 8.501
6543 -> 8.214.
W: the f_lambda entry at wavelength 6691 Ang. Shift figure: 8.144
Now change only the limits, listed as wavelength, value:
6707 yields 8.306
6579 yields 8.259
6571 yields 8.084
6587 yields 8.283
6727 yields 8.477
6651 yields 8.362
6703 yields 8.546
